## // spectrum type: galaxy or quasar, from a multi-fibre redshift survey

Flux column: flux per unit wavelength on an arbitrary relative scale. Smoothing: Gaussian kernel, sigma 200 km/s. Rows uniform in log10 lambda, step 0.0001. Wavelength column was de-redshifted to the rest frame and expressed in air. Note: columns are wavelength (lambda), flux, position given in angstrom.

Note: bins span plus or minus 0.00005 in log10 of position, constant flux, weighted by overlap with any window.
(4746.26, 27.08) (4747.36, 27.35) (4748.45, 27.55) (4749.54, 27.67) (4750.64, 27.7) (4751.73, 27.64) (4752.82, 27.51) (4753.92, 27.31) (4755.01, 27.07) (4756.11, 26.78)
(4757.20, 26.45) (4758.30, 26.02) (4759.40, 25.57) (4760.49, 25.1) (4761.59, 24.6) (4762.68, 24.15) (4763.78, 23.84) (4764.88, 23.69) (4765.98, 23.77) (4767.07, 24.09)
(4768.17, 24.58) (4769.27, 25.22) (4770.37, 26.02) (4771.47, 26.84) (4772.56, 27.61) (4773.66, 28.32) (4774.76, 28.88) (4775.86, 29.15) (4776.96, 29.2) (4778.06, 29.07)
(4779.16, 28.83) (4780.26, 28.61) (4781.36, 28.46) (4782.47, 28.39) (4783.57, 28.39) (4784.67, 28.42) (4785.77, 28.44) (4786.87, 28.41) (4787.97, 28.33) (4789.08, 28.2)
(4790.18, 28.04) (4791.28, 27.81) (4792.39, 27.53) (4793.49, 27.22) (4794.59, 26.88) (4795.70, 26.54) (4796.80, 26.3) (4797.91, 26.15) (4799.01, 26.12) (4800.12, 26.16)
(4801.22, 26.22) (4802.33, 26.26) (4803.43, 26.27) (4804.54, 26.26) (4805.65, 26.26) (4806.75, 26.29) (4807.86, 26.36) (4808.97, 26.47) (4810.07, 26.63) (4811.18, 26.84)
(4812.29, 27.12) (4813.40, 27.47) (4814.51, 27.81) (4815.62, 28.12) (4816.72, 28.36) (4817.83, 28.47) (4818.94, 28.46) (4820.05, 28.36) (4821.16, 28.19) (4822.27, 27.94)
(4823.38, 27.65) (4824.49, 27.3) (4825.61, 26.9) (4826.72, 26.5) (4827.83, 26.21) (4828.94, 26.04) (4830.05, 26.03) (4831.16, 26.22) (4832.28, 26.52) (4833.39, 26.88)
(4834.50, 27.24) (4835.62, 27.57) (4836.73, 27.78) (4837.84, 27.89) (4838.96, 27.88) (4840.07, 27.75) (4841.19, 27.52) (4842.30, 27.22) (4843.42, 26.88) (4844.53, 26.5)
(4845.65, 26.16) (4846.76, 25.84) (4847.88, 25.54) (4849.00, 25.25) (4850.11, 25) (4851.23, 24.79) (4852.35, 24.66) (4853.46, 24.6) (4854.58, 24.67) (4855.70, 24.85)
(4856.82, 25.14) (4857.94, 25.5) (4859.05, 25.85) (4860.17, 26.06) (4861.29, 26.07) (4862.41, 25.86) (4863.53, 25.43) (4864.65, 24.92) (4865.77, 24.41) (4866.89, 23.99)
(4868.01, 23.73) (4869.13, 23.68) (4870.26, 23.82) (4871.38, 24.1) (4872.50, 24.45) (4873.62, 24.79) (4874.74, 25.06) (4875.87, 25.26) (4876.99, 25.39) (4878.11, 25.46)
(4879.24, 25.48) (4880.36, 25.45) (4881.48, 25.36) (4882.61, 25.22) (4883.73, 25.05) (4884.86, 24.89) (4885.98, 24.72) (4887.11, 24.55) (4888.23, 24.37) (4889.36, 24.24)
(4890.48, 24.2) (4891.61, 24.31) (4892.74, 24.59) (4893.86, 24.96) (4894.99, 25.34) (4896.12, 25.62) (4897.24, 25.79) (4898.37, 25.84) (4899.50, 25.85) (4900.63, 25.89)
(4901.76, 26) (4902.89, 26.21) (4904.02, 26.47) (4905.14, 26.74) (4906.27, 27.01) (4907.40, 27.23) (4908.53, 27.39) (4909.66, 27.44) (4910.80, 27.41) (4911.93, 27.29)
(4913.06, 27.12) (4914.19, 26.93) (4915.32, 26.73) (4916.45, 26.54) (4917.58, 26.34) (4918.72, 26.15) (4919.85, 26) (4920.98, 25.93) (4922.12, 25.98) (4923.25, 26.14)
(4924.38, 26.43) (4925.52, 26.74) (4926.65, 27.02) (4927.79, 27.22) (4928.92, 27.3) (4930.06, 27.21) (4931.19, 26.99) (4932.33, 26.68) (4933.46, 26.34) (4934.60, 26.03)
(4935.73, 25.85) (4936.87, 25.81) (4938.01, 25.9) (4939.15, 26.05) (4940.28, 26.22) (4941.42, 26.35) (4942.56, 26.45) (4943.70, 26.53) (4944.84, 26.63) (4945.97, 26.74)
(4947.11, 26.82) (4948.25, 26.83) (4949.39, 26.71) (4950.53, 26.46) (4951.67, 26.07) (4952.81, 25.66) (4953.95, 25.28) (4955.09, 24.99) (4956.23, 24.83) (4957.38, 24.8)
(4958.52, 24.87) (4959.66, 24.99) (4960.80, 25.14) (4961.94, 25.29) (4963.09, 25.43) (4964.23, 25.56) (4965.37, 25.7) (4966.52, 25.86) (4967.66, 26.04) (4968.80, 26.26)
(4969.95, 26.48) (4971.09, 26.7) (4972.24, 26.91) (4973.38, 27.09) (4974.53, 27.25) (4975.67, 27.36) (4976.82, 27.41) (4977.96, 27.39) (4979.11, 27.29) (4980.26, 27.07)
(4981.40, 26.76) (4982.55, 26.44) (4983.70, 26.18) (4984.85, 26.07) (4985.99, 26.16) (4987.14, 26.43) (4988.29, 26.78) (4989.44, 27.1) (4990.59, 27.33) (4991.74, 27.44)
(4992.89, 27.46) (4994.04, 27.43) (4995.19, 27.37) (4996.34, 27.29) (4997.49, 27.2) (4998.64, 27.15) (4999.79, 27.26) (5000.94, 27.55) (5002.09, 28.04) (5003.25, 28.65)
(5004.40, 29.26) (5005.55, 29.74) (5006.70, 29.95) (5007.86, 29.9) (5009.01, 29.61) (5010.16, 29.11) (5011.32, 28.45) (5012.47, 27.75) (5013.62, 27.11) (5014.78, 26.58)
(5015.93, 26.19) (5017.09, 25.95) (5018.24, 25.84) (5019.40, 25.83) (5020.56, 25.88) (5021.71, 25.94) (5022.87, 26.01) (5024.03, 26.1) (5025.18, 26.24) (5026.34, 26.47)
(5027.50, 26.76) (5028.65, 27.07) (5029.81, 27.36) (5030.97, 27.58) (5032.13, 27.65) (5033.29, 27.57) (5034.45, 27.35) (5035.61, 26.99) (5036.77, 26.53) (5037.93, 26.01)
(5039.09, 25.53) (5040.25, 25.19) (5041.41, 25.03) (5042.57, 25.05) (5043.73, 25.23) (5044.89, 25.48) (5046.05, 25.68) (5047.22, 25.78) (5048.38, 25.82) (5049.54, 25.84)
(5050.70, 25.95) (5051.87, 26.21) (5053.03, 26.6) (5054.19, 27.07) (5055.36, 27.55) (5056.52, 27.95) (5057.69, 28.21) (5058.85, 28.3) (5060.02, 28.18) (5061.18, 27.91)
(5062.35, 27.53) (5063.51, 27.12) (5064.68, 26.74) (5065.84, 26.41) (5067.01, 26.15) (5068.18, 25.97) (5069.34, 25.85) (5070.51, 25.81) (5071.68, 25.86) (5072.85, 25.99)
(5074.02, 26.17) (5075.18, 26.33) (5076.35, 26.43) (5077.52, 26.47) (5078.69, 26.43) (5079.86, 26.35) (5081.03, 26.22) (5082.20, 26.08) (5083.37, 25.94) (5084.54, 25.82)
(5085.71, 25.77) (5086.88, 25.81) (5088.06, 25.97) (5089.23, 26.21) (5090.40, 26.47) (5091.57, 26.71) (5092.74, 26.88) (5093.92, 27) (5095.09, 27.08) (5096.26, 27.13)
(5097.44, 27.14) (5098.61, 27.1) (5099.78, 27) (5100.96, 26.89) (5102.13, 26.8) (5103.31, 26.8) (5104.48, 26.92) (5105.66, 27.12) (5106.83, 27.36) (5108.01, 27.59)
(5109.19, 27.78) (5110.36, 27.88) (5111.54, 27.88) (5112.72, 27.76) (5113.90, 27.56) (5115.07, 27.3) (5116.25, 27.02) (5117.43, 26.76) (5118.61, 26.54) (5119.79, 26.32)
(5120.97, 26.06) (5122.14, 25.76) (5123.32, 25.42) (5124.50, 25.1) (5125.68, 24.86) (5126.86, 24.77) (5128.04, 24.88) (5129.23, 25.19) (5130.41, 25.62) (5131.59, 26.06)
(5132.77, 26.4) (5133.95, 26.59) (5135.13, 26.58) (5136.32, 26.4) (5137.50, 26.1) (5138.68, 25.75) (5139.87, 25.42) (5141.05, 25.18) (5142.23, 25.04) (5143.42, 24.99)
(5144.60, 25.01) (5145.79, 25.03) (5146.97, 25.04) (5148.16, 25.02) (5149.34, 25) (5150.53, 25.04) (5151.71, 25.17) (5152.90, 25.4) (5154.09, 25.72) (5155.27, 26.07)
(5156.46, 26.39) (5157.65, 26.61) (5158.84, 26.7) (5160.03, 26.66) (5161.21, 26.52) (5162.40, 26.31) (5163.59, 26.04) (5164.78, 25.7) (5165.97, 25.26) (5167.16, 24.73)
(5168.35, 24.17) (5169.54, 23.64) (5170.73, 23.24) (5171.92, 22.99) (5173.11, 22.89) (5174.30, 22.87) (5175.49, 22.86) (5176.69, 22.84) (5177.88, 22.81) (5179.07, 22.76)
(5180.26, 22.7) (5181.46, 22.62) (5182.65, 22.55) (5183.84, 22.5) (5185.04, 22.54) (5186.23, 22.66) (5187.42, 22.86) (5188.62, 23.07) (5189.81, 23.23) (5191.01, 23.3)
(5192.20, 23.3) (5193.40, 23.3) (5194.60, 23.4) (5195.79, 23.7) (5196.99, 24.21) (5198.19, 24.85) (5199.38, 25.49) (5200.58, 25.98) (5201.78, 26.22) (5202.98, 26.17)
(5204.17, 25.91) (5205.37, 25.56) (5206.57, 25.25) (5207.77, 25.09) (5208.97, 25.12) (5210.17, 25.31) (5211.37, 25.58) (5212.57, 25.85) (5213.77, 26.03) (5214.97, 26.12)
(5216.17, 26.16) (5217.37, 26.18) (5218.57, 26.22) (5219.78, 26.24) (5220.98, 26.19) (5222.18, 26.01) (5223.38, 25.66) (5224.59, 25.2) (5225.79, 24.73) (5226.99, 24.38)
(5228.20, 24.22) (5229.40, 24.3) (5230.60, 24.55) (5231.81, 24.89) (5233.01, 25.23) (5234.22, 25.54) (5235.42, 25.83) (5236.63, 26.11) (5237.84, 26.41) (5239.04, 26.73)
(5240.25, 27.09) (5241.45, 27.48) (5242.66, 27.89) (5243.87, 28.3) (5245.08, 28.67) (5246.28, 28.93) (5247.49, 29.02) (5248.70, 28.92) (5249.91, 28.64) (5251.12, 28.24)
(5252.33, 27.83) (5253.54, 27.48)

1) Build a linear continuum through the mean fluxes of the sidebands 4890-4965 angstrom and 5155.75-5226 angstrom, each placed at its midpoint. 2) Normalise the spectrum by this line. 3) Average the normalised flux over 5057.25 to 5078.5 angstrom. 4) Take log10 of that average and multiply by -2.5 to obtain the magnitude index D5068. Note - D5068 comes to -0.06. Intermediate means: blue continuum 26.1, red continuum 24.7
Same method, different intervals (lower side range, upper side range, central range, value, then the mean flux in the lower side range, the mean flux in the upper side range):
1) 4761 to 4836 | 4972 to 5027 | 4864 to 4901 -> 0.094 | 27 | 27.2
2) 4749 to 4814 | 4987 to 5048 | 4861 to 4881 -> 0.088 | 26.9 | 27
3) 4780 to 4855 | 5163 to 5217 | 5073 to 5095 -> -0.055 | 27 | 24.2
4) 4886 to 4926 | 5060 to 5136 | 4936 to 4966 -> 0.012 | 26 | 26.5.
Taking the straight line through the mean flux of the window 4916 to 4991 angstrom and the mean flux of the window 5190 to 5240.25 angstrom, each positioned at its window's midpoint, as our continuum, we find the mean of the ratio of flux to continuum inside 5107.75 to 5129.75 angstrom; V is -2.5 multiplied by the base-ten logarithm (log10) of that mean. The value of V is -0.032 mag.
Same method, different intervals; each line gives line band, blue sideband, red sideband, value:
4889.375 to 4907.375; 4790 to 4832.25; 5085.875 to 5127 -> 0.05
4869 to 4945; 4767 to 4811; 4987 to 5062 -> 0.05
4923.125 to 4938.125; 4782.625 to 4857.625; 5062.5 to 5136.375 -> 0.01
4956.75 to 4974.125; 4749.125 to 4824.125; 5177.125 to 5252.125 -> 0.02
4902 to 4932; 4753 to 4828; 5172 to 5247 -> -0.02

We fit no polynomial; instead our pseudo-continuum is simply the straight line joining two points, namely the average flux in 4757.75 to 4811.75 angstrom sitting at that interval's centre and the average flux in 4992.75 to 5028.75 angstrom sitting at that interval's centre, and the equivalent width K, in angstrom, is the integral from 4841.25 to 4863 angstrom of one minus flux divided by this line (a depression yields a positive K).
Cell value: 1.1 angstrom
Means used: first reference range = 26.8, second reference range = 27.4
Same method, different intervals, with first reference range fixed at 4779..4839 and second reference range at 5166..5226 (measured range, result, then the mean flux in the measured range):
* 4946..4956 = 0.05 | 26.1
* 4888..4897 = 0.64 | 24.8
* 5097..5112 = -1.30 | 27.3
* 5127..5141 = -0.56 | 25.8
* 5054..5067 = -1.07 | 27.5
